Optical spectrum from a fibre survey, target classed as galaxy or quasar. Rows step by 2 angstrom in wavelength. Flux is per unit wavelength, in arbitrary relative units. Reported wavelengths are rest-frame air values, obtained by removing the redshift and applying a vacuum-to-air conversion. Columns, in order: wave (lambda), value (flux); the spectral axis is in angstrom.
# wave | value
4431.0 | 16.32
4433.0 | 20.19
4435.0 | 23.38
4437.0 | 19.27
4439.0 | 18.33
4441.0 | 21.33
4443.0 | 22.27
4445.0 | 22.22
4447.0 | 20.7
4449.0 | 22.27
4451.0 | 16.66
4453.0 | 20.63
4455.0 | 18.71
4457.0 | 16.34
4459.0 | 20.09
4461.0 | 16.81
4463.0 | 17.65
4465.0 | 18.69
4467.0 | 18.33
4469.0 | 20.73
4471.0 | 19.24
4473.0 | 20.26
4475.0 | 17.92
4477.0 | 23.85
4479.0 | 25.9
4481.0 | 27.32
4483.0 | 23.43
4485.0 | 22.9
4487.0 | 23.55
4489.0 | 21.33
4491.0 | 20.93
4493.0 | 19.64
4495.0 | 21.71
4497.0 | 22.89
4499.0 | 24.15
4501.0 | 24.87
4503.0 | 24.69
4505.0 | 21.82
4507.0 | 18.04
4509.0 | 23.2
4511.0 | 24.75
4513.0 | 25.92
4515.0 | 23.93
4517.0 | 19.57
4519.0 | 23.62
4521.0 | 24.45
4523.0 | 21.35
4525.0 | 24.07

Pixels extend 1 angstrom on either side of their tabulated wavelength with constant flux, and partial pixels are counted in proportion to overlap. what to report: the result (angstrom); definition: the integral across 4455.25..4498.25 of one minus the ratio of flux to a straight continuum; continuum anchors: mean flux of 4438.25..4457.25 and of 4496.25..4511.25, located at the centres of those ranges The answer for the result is 1.4 angstrom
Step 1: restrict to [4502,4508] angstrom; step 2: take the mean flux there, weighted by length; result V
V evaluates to 21.5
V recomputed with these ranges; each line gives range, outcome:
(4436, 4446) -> 20.7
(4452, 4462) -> 18.5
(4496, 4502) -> 24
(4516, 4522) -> 22.5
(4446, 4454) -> 20.1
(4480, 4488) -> 24.3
